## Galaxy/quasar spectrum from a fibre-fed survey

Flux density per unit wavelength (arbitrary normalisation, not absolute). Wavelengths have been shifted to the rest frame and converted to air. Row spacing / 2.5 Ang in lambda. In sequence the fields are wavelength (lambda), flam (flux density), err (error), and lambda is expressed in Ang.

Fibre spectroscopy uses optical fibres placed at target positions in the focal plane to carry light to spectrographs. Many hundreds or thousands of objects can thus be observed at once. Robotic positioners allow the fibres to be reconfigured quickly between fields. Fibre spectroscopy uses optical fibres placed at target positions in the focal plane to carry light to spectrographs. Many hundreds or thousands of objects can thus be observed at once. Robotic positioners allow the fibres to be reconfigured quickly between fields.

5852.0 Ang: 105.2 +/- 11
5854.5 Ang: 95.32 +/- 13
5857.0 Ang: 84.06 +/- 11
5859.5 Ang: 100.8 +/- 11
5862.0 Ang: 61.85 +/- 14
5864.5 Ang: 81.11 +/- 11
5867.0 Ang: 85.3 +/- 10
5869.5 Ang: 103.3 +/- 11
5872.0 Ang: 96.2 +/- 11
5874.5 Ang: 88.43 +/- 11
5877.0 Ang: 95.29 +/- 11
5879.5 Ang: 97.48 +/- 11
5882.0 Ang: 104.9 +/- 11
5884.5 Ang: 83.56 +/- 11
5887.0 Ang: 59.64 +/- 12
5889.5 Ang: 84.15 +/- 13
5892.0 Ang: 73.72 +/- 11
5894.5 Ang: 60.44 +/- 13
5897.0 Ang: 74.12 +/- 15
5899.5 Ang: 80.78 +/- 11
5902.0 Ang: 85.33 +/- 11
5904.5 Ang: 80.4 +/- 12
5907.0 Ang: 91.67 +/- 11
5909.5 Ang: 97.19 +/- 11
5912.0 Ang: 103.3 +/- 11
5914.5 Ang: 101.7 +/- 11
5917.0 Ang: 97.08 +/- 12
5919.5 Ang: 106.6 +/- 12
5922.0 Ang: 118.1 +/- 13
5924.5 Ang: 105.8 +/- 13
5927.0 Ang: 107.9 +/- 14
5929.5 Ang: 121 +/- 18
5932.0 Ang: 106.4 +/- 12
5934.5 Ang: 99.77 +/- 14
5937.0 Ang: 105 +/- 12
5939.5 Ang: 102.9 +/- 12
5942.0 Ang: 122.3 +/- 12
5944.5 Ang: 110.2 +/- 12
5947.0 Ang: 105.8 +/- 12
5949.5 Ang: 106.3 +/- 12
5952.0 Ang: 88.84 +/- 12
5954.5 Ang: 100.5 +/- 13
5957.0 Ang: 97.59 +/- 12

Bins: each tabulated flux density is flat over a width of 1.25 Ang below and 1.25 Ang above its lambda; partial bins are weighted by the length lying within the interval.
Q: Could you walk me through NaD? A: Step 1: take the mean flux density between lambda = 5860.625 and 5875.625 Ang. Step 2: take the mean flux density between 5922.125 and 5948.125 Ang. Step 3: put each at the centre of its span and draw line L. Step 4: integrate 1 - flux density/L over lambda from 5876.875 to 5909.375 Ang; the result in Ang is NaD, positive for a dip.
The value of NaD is 4.1 Ang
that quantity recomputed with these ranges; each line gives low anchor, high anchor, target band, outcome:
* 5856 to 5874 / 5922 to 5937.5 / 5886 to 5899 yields 3.4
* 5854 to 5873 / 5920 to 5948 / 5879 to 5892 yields 1.4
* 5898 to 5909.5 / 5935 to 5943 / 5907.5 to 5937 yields -2.4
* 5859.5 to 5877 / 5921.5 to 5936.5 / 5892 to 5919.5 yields 3.8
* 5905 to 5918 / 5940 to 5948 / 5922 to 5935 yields -0.6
